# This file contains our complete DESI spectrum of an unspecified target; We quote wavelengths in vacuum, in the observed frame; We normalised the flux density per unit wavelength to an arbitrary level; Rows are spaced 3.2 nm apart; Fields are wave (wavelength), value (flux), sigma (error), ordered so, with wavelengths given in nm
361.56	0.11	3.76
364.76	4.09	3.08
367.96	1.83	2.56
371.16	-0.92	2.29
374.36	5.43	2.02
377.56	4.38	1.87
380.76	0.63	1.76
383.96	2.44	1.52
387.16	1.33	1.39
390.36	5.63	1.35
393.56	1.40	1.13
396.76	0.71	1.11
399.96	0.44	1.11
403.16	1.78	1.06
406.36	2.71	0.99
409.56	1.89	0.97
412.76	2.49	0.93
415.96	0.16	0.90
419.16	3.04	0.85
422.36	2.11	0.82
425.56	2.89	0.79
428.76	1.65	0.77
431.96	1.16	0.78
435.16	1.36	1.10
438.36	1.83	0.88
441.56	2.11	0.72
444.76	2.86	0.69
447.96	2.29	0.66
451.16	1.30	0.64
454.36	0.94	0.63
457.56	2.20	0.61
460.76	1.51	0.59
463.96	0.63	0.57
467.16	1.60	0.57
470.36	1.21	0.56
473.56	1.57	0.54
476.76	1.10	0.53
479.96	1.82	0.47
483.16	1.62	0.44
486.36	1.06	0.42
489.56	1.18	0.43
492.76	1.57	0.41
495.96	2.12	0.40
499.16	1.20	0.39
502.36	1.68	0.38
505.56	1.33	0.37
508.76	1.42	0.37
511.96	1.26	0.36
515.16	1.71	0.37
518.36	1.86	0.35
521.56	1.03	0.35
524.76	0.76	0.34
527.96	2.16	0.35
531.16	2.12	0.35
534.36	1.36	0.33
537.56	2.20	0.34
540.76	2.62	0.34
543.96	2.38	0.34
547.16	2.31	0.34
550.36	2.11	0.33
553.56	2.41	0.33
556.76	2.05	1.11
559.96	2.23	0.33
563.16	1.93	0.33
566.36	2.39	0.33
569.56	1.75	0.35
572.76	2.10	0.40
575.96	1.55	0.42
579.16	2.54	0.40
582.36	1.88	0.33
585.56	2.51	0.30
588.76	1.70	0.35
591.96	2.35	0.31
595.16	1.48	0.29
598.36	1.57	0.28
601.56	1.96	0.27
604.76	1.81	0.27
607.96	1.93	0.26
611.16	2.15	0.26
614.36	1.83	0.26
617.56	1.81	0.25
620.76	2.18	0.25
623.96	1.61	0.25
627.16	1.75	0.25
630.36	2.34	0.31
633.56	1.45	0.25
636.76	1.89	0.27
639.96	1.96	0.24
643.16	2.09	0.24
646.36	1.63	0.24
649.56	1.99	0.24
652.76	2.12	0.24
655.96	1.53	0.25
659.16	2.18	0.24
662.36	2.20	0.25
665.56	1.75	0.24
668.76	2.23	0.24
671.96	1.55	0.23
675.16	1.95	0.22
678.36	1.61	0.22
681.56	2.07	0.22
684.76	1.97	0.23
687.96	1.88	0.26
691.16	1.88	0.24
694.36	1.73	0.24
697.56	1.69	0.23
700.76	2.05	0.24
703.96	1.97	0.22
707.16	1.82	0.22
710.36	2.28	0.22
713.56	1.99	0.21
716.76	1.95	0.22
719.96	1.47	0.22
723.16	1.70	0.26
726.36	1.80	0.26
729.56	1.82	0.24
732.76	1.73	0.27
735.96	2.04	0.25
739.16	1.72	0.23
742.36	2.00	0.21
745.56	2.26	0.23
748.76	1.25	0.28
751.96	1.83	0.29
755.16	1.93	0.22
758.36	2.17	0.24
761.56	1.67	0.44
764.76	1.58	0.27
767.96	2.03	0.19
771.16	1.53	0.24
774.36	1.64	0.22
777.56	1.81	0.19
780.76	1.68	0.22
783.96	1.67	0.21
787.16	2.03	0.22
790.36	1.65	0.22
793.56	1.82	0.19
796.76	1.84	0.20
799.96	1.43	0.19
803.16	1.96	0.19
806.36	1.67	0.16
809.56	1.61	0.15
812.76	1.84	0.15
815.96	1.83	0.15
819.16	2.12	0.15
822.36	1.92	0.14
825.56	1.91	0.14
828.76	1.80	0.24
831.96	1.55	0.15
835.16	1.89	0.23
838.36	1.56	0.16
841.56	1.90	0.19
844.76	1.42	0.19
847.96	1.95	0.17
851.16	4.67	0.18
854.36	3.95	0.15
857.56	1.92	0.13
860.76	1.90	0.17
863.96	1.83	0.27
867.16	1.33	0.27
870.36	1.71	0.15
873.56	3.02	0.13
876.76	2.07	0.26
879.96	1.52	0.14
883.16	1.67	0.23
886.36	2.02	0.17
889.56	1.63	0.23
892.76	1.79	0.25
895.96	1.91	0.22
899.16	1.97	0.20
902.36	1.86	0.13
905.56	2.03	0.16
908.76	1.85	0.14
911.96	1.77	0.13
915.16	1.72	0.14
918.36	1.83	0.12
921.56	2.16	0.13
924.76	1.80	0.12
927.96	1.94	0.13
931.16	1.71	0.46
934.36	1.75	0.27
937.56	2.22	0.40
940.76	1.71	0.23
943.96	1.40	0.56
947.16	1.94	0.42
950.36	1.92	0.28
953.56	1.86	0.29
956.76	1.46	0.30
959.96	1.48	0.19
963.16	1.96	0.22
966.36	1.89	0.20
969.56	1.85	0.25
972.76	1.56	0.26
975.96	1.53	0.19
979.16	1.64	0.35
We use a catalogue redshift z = 0.30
